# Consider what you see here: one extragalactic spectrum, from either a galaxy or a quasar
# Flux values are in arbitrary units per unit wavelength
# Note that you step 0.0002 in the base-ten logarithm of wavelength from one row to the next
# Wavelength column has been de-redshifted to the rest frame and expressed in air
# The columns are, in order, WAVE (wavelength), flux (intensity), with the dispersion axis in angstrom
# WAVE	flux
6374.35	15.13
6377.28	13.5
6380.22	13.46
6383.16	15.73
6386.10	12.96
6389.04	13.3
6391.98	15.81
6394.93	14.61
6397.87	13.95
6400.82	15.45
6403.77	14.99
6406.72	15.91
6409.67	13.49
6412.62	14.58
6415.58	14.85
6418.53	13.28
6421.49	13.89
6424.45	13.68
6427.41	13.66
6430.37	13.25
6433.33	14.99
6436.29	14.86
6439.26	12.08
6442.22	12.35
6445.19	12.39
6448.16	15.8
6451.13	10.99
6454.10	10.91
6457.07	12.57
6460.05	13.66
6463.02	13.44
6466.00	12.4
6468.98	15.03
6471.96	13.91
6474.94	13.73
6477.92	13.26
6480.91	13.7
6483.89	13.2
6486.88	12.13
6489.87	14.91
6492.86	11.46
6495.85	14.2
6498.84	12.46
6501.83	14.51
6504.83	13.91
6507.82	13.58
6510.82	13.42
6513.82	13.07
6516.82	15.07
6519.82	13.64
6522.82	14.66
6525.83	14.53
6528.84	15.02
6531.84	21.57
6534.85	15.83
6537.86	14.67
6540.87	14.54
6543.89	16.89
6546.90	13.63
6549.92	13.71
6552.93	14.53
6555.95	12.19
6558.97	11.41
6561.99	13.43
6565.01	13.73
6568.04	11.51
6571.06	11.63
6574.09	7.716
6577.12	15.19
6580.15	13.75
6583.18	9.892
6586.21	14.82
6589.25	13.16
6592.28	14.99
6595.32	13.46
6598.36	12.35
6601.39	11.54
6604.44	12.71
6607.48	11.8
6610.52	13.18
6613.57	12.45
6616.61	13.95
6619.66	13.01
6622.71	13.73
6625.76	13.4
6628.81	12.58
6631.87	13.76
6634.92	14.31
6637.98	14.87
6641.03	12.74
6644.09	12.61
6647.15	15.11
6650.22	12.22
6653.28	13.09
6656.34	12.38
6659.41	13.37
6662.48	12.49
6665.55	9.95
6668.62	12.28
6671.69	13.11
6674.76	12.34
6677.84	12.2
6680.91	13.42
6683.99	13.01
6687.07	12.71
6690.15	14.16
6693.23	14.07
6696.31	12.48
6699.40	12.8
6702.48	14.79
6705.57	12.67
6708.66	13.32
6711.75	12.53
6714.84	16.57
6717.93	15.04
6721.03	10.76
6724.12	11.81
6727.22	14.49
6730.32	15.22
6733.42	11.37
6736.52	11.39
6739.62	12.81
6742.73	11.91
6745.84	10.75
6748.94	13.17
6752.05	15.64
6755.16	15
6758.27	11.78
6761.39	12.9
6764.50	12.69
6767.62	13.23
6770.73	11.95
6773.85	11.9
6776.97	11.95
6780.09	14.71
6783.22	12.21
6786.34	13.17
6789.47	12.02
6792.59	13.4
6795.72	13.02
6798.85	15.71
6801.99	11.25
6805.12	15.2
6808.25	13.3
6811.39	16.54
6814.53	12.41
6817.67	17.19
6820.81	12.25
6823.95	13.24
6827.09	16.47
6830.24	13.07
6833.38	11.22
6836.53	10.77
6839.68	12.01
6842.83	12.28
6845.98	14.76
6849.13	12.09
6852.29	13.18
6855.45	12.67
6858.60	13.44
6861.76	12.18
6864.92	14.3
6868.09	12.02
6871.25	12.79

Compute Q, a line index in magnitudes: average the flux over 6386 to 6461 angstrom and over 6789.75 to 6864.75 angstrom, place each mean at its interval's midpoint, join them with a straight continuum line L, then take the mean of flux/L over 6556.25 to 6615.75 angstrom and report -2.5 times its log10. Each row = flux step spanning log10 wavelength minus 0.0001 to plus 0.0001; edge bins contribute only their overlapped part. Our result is 0.09 mag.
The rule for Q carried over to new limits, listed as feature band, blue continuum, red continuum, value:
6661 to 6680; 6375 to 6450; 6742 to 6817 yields 0.117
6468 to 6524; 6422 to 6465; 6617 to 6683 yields -0.041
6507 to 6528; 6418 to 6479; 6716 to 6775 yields -0.064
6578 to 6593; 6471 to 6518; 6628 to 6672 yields -0.009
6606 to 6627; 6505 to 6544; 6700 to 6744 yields 0.087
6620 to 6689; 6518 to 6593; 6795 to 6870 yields 0.056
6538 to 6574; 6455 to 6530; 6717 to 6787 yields 0.019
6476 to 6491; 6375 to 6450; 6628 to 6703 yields 0.032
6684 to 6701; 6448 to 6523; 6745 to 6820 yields 0.013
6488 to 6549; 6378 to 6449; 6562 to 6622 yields -0.100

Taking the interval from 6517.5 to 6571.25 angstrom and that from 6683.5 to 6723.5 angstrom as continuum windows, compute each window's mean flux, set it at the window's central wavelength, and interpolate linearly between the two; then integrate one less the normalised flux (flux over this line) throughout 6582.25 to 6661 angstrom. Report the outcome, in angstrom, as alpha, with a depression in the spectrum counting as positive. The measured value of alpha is 4.2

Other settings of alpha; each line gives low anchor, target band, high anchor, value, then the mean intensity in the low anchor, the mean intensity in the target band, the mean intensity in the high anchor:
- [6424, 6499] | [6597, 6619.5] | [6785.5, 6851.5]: 1.2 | 13.3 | 12.6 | 13.4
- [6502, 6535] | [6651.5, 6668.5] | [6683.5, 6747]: 1.7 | 14.9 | 12.3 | 13.1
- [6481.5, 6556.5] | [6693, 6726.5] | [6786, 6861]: 0.9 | 14.3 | 13.3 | 13.4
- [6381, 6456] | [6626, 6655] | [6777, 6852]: 0.3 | 13.9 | 13.5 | 13.4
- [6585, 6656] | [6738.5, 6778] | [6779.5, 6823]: 2.5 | 13.3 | 12.8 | 13.7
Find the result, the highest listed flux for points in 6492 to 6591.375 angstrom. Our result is 21.57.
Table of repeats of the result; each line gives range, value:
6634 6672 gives 15.11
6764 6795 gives 14.71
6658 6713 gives 14.79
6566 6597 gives 15.19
